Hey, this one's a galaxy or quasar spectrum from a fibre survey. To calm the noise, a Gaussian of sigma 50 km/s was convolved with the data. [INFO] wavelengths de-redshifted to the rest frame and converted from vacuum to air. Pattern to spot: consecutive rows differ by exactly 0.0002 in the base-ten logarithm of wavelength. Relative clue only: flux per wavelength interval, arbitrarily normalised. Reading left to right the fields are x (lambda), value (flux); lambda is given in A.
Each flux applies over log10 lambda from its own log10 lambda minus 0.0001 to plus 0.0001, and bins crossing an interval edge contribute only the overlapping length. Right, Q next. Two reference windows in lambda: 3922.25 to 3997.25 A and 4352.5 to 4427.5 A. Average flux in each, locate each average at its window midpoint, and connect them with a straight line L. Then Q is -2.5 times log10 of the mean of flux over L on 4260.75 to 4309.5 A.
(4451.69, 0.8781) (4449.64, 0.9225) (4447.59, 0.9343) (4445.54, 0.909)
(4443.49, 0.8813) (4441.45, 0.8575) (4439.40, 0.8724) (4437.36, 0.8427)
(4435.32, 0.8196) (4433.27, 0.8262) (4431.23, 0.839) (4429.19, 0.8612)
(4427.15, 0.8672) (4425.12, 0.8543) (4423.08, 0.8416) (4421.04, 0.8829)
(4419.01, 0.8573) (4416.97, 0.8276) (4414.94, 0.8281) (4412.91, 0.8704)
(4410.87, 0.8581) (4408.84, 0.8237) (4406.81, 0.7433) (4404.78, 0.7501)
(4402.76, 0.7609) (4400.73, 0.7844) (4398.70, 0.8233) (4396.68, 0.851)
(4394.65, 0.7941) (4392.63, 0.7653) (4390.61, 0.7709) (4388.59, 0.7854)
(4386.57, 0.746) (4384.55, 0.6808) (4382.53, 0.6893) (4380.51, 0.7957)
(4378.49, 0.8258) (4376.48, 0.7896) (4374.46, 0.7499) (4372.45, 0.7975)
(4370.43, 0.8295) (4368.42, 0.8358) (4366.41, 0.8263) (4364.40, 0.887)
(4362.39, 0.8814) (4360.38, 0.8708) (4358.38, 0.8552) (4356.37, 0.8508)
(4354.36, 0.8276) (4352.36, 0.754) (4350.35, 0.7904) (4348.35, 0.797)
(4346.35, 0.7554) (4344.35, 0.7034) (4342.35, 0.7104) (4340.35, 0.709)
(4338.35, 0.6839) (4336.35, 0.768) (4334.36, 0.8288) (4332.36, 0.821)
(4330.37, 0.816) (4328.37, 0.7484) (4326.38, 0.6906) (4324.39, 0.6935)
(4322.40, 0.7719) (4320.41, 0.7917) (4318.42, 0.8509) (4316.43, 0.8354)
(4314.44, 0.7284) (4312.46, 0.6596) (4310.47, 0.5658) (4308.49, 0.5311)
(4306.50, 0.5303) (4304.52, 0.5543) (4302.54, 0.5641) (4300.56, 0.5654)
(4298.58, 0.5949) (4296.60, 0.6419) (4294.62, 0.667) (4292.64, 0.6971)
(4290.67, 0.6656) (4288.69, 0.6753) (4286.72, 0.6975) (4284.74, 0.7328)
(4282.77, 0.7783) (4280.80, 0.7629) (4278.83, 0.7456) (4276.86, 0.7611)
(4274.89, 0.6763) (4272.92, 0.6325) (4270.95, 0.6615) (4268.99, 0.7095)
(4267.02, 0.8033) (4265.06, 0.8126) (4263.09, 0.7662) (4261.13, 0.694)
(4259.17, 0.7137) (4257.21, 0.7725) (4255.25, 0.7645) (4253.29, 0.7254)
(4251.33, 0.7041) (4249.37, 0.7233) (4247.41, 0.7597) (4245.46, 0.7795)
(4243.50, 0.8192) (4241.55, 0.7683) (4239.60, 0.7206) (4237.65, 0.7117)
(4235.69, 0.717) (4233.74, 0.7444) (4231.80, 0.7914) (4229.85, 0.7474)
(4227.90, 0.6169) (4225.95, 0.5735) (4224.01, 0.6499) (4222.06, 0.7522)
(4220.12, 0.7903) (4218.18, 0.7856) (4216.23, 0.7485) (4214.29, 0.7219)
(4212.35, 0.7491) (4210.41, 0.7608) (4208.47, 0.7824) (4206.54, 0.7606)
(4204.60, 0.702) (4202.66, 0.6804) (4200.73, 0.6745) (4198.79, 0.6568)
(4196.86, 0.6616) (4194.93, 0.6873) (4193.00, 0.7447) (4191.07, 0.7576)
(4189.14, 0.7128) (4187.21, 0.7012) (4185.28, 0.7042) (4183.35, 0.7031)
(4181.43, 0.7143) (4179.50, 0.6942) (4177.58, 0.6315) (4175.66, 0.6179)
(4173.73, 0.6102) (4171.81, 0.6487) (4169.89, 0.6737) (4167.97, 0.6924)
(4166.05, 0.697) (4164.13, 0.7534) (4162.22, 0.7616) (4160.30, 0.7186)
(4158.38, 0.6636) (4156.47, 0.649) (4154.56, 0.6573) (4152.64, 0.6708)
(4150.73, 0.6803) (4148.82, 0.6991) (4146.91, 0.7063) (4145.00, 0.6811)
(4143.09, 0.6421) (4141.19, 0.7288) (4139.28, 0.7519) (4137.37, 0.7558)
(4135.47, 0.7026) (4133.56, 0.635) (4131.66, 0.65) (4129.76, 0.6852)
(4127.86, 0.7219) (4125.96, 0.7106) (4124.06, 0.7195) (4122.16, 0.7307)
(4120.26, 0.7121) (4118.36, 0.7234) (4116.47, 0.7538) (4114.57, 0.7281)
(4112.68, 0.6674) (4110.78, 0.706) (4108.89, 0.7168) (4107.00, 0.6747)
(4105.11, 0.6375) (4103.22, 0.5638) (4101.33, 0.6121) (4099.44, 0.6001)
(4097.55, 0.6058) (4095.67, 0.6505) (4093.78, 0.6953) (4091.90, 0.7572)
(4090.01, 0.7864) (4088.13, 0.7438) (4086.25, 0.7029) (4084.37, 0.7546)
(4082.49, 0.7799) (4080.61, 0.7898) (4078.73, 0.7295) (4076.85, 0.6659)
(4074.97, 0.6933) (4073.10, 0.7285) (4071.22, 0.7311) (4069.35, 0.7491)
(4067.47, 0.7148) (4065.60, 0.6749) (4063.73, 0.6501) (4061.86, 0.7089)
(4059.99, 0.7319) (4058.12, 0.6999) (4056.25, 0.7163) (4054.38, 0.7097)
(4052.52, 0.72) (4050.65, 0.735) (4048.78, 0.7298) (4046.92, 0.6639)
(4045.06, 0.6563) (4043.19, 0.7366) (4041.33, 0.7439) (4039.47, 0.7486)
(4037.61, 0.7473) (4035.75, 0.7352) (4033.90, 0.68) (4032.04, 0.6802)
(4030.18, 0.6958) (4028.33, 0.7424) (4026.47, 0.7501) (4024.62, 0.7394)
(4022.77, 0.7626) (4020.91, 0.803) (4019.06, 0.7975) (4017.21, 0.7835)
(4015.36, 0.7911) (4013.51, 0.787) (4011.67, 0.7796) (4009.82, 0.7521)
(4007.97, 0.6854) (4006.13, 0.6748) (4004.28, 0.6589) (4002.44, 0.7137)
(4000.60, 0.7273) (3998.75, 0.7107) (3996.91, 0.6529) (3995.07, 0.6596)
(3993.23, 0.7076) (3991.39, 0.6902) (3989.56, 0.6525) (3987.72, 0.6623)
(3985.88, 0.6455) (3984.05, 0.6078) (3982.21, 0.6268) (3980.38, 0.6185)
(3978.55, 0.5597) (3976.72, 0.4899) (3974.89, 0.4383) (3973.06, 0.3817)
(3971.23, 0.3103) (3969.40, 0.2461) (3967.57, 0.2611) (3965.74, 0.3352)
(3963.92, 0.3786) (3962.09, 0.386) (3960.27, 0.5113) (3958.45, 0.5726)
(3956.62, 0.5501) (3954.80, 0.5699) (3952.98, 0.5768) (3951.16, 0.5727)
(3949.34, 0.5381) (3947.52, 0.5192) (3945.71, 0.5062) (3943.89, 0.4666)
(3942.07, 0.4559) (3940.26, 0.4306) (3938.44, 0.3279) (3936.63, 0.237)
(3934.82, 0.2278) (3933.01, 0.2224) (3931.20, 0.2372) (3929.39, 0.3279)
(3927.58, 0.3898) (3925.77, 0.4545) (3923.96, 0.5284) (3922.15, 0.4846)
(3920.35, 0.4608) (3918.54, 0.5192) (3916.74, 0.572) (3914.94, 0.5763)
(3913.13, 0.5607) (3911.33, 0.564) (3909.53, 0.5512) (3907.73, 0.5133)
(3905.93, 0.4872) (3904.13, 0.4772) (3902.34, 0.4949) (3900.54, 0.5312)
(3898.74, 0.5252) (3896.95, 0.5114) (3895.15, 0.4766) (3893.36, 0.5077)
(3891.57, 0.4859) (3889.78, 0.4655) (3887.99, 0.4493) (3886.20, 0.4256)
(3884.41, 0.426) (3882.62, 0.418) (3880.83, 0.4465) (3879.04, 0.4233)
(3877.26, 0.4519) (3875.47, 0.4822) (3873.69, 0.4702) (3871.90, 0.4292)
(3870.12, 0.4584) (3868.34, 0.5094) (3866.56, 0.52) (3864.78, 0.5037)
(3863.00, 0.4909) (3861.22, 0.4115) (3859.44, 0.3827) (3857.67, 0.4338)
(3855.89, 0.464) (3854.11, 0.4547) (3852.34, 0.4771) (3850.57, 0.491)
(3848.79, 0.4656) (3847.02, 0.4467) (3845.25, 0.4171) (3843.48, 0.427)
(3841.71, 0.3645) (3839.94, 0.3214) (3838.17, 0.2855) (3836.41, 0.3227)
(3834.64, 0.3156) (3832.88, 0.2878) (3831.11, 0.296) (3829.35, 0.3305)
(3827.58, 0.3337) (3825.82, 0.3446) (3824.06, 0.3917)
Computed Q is 0.08 mag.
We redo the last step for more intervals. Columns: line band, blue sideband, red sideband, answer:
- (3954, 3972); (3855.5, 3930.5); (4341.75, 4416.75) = 0.26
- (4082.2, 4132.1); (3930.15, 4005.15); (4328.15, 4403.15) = -0.15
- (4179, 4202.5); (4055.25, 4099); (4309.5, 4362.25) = 0.06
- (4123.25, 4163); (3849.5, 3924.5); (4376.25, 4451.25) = -0.07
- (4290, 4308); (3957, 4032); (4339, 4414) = 0.24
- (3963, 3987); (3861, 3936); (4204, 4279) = 0.15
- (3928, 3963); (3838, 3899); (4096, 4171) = 0.20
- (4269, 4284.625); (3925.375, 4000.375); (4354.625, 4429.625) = 0.01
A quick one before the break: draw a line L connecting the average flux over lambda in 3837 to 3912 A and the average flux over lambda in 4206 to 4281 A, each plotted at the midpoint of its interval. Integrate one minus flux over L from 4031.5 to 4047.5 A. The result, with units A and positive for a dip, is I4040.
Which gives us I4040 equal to -3.5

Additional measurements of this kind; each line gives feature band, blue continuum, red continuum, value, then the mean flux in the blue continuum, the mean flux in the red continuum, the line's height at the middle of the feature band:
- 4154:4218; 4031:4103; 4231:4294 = 2.0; 0.708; 0.733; 0.723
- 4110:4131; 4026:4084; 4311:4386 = 0.5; 0.717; 0.78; 0.731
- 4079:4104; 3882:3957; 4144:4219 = -3.1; 0.467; 0.7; 0.62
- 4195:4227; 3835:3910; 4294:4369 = -2.6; 0.453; 0.736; 0.662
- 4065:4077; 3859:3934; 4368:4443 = -2.6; 0.467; 0.811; 0.585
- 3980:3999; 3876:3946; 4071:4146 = -3.7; 0.451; 0.7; 0.55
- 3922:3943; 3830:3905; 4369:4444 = 5.5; 0.439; 0.812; 0.484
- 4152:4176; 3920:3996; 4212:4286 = -0.8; 0.473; 0.734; 0.657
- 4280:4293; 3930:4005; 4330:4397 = 0.3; 0.503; 0.789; 0.733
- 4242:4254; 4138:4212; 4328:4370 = -0.2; 0.696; 0.798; 0.739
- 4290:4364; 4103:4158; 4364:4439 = 5.1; 0.693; 0.81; 0.778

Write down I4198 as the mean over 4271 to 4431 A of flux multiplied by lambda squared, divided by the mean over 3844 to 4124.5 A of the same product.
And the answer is 1.54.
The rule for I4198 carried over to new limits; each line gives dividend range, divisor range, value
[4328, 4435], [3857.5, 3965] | 2.17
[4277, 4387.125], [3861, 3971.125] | 1.98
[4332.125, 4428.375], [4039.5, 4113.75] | 1.32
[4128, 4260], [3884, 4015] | 1.54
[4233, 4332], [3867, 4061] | 1.47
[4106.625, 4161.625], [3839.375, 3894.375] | 1.77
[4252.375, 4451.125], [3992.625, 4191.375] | 1.24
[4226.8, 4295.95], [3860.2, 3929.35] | 1.80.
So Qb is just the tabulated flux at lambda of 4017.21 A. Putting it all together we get 0.7835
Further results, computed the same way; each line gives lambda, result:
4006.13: 0.6748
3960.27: 0.5113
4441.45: 0.8575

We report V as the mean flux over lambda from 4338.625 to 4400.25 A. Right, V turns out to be 0.79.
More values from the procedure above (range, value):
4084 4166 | 0.694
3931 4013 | 0.528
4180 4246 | 0.723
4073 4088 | 0.732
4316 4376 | 0.791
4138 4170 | 0.697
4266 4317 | 0.669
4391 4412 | 0.795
